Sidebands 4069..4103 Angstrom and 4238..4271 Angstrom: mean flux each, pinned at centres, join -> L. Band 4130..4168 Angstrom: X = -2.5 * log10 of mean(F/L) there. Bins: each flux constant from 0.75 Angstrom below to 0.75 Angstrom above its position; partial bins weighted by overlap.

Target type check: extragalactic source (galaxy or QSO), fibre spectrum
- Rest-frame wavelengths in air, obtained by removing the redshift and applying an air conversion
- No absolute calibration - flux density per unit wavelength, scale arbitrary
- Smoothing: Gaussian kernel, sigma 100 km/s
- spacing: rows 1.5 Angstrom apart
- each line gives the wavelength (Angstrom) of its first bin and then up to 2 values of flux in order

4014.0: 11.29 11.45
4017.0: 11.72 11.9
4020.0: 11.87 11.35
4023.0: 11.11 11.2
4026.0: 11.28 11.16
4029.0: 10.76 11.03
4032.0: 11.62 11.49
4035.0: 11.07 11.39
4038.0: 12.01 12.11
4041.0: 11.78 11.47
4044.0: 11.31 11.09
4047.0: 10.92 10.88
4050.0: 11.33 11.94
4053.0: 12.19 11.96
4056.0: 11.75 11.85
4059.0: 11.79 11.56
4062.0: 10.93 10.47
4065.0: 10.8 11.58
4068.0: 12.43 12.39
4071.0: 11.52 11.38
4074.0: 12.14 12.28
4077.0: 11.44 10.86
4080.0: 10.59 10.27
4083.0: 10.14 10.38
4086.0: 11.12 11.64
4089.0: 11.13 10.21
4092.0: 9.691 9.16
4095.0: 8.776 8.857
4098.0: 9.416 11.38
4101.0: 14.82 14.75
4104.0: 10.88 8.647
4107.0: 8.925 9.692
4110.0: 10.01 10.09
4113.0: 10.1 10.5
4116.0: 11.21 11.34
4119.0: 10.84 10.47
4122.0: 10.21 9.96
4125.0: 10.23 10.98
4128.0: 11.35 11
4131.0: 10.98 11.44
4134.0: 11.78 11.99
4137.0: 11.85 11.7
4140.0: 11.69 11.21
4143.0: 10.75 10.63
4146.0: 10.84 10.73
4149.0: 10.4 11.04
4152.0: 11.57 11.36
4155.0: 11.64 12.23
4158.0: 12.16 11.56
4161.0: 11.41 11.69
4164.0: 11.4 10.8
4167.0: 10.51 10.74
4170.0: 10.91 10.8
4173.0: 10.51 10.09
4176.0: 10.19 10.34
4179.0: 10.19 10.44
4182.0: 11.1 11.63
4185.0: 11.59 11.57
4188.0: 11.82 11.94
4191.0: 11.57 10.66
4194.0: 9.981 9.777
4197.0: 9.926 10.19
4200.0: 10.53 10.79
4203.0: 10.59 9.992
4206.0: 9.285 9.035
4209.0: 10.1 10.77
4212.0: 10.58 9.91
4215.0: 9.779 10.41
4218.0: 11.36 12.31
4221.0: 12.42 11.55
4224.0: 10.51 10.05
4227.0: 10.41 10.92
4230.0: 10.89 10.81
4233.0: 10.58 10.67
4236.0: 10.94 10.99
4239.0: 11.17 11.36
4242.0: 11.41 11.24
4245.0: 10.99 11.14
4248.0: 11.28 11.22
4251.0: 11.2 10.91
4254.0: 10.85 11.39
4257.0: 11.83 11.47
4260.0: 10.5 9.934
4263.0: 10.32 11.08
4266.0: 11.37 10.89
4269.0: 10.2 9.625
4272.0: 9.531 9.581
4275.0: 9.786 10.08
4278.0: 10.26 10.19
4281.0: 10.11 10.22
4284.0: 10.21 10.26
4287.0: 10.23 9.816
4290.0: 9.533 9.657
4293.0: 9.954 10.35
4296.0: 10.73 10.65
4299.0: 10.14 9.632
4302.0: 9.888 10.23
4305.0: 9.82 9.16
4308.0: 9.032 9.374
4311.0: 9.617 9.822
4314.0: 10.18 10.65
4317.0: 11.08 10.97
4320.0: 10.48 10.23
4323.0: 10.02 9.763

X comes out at -0.03 mag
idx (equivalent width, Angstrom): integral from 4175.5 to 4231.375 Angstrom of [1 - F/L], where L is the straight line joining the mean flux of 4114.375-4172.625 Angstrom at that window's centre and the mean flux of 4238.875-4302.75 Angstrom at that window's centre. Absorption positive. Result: 0.8 Angstrom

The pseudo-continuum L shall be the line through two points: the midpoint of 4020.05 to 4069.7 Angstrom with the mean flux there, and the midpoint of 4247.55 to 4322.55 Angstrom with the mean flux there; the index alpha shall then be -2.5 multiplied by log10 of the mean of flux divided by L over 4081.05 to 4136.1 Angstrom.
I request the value 0.05 mag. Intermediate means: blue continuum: 11.5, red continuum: 10.3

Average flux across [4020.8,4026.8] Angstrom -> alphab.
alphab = 11.2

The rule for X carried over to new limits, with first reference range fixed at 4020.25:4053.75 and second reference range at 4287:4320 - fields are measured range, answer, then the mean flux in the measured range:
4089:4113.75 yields 0.071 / 10.4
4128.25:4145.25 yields -0.047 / 11.4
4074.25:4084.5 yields 0.022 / 10.9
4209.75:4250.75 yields -0.056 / 11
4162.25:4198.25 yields -0.016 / 10.8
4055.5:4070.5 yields -0.028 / 11.6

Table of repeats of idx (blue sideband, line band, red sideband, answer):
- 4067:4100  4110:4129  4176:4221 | 0.27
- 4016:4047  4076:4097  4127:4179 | 1.77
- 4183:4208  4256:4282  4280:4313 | -0.71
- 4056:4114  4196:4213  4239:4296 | 0.83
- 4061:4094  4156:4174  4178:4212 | -0.80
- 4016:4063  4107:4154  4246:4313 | 0.66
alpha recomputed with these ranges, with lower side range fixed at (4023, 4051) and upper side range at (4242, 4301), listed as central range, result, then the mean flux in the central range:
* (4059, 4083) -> -0.01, 11.4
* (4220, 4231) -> -0.03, 11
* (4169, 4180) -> 0.04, 10.4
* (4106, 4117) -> 0.10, 10.1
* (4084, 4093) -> 0.05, 10.7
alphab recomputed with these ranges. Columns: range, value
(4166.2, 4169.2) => 10.6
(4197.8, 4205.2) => 10.4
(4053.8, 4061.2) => 11.8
